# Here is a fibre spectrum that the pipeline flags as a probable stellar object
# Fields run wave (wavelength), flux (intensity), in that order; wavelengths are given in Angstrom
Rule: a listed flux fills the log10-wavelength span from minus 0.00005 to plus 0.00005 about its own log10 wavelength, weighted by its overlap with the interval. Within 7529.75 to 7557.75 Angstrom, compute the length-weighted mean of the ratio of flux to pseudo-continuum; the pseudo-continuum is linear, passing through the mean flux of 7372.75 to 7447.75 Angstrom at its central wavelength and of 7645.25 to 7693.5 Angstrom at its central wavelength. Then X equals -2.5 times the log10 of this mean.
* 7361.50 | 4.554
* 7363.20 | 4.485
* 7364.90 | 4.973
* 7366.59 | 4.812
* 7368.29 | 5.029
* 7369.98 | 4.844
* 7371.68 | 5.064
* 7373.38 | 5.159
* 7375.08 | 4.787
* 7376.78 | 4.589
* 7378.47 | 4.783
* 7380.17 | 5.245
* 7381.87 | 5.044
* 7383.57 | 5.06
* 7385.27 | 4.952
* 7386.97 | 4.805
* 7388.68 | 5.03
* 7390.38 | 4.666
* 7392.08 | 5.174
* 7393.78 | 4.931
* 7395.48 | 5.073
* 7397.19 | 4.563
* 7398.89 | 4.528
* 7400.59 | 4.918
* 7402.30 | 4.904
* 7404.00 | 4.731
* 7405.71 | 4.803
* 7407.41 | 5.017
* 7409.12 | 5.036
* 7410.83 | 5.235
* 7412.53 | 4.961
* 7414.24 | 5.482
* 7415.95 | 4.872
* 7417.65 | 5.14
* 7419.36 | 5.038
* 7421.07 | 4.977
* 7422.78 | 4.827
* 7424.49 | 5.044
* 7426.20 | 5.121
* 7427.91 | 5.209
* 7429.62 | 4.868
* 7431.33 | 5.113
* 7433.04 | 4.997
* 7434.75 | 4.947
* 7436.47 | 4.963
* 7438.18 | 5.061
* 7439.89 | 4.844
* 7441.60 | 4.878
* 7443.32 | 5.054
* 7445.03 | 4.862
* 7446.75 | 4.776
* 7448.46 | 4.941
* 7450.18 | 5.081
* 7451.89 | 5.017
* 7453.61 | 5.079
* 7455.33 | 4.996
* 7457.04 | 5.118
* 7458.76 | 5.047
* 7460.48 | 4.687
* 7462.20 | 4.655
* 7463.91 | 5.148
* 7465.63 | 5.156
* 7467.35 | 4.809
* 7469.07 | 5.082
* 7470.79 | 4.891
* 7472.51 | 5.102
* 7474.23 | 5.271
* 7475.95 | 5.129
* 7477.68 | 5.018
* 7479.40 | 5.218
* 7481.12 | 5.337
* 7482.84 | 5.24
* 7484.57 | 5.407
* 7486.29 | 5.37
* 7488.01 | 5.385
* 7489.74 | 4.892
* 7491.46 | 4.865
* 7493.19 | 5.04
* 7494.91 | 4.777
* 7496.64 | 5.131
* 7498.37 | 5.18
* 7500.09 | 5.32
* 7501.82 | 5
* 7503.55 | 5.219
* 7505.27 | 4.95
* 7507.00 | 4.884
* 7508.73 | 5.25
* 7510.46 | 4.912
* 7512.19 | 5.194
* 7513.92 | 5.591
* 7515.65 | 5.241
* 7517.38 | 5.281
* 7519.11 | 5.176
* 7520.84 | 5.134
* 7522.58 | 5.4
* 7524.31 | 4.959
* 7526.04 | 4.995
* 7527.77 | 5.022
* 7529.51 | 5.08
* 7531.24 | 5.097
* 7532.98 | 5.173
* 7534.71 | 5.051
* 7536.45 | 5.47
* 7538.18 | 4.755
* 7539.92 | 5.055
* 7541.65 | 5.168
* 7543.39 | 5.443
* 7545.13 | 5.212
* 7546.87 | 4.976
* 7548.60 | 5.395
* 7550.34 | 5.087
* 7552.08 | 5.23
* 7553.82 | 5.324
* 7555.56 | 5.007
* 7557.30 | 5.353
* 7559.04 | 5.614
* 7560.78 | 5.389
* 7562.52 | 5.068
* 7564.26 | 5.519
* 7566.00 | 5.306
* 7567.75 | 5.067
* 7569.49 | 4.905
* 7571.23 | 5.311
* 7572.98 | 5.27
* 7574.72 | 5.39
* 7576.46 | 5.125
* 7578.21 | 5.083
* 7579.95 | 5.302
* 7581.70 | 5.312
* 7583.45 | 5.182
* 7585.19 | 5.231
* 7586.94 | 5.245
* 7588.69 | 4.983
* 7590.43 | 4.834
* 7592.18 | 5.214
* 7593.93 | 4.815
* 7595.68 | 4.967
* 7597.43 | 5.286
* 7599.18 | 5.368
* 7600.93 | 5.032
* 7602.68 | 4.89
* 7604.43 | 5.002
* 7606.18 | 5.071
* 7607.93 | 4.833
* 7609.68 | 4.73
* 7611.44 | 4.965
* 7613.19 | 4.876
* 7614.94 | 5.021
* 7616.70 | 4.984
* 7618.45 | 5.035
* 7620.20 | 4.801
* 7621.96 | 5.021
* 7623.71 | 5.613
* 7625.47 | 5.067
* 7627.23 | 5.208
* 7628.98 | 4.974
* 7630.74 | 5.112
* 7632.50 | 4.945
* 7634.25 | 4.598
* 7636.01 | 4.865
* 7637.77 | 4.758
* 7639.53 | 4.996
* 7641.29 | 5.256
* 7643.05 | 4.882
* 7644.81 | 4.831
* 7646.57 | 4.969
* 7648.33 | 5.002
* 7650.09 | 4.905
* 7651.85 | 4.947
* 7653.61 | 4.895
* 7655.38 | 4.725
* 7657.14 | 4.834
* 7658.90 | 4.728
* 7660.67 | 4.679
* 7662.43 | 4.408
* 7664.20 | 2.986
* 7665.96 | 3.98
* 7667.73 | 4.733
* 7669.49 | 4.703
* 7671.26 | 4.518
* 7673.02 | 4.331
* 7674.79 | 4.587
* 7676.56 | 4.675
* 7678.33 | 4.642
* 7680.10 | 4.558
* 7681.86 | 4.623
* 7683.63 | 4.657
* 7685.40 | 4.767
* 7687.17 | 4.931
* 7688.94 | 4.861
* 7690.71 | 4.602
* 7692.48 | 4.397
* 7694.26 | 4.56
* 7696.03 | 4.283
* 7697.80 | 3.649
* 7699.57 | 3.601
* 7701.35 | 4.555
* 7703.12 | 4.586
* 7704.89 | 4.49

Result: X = -0.08 mag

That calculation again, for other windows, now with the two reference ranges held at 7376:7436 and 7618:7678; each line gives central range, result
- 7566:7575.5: -0.08 mag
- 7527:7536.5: -0.05 mag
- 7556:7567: -0.11 mag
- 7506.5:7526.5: -0.06 mag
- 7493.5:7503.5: -0.04 mag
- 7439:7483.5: -0.02 mag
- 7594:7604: -0.06 mag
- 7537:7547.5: -0.06 mag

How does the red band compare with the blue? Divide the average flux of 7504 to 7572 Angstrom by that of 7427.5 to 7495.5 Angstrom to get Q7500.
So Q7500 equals 1.03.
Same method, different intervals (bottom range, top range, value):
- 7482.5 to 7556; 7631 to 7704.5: 0.90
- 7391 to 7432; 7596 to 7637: 1.01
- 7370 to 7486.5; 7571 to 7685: 0.98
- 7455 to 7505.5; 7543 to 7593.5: 1.03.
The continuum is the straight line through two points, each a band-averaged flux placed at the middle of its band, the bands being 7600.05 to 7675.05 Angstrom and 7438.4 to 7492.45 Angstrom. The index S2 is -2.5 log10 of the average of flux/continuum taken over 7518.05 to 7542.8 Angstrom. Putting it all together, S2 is -0.03 mag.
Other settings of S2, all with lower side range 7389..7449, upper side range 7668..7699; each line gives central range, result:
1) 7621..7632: -0.115 mag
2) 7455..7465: -0.011 mag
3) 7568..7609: -0.093 mag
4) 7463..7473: -0.032 mag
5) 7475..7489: -0.085 mag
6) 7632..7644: -0.065 mag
